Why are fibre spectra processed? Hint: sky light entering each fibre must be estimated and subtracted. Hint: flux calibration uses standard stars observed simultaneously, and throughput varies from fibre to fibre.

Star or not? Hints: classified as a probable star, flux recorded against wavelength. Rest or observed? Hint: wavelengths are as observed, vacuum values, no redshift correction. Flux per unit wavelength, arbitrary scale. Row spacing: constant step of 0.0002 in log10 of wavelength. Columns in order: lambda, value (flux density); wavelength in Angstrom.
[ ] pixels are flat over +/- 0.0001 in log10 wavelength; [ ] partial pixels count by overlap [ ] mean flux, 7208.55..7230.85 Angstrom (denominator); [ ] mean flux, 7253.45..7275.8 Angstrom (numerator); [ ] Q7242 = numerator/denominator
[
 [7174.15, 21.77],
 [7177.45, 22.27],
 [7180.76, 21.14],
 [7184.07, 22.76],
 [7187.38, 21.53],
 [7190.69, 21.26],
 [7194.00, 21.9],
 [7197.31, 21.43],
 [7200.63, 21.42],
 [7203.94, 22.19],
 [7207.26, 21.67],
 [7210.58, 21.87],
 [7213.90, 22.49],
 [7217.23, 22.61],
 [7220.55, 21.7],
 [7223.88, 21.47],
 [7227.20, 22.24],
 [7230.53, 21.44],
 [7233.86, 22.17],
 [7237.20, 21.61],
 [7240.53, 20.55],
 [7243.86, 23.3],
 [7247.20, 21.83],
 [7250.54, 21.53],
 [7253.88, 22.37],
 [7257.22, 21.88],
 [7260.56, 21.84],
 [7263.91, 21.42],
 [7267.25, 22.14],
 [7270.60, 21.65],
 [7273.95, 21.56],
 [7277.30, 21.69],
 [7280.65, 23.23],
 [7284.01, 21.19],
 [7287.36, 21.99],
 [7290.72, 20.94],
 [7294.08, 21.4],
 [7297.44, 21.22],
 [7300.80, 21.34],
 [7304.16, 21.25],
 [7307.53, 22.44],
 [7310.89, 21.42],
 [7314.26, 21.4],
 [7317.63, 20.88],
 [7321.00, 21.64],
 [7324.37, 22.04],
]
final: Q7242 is 0.99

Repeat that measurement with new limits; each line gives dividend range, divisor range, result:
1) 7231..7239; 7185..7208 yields 1.01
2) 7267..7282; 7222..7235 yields 1.01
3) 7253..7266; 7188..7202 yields 1.02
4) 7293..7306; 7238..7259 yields 0.97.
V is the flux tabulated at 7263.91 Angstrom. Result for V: 21.42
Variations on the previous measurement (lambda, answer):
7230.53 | 21.44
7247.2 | 21.83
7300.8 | 21.34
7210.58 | 21.87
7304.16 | 21.25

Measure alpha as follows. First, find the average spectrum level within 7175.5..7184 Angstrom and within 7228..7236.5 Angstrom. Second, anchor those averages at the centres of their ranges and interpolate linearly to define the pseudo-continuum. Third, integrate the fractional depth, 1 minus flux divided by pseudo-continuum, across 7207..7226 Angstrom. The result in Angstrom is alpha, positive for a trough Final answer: -0.1 Angstrom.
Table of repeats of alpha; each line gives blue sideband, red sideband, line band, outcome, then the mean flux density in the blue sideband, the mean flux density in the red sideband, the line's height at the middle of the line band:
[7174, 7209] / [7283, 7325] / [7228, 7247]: -0.2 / 21.8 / 21.5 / 21.6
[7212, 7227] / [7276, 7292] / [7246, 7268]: 0.1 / 22.1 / 21.8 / 21.9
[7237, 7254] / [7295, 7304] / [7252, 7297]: -0.5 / 21.8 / 21.3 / 21.5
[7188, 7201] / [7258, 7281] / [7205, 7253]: -0.5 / 21.5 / 21.9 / 21.7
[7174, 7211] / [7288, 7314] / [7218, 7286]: -0.8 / 21.8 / 21.4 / 21.6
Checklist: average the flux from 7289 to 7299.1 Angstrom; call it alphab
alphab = 21.2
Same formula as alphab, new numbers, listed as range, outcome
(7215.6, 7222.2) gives 22.2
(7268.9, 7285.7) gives 21.9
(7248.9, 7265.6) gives 21.8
